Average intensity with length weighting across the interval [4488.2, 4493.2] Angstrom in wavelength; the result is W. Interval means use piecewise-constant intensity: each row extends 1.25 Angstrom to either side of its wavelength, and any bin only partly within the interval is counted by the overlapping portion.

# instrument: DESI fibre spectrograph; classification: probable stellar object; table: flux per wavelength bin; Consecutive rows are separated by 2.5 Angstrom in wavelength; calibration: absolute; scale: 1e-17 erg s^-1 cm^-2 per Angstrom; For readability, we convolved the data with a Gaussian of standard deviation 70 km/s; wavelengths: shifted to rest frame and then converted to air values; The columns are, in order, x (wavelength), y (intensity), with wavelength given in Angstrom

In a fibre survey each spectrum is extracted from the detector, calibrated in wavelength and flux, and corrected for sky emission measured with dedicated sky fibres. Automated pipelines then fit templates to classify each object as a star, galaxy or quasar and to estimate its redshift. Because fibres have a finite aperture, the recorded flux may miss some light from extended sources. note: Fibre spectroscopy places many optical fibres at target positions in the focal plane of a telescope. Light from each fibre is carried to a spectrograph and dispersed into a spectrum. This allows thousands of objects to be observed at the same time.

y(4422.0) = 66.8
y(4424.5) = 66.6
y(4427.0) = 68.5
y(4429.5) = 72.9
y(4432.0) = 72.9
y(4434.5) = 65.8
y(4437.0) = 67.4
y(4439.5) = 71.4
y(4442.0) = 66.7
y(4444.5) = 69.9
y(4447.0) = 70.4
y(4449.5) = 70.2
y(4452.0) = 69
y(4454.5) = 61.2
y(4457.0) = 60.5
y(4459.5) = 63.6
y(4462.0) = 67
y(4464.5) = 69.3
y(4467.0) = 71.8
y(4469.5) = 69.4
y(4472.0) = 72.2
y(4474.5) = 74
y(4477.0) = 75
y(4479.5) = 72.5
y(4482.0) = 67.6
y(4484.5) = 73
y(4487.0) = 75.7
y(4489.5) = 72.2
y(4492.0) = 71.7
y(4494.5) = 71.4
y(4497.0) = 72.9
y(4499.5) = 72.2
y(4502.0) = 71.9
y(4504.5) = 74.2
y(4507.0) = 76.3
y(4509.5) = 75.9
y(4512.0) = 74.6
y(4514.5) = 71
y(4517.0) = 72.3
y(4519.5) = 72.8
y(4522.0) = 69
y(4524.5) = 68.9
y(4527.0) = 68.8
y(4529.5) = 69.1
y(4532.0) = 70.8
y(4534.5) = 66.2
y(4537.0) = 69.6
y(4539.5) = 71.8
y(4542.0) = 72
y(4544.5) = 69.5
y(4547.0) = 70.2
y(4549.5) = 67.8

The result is 72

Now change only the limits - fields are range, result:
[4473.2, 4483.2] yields 72.3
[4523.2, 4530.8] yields 68.9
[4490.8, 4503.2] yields 72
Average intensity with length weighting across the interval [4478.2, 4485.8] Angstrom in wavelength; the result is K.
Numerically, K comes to 71.1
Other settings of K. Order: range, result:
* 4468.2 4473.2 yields 70.8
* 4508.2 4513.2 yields 75.3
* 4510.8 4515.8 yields 72.8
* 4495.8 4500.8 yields 72.5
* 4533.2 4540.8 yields 69.2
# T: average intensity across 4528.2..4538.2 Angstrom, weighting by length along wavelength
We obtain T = 68.9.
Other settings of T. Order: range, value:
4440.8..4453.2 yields 69.3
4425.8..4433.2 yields 71.4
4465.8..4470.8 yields 70.6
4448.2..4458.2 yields 65.3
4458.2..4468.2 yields 67.9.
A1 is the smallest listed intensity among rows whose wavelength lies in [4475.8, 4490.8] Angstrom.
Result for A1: 67.6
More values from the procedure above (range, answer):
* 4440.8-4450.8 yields 66.7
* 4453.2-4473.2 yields 60.5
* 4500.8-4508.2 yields 71.9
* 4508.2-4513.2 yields 74.6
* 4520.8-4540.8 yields 66.2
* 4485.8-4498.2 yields 71.4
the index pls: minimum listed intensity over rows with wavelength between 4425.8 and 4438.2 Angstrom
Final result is 65.8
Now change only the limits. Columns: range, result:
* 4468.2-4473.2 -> 69.4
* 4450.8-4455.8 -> 61.2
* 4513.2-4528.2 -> 68.8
